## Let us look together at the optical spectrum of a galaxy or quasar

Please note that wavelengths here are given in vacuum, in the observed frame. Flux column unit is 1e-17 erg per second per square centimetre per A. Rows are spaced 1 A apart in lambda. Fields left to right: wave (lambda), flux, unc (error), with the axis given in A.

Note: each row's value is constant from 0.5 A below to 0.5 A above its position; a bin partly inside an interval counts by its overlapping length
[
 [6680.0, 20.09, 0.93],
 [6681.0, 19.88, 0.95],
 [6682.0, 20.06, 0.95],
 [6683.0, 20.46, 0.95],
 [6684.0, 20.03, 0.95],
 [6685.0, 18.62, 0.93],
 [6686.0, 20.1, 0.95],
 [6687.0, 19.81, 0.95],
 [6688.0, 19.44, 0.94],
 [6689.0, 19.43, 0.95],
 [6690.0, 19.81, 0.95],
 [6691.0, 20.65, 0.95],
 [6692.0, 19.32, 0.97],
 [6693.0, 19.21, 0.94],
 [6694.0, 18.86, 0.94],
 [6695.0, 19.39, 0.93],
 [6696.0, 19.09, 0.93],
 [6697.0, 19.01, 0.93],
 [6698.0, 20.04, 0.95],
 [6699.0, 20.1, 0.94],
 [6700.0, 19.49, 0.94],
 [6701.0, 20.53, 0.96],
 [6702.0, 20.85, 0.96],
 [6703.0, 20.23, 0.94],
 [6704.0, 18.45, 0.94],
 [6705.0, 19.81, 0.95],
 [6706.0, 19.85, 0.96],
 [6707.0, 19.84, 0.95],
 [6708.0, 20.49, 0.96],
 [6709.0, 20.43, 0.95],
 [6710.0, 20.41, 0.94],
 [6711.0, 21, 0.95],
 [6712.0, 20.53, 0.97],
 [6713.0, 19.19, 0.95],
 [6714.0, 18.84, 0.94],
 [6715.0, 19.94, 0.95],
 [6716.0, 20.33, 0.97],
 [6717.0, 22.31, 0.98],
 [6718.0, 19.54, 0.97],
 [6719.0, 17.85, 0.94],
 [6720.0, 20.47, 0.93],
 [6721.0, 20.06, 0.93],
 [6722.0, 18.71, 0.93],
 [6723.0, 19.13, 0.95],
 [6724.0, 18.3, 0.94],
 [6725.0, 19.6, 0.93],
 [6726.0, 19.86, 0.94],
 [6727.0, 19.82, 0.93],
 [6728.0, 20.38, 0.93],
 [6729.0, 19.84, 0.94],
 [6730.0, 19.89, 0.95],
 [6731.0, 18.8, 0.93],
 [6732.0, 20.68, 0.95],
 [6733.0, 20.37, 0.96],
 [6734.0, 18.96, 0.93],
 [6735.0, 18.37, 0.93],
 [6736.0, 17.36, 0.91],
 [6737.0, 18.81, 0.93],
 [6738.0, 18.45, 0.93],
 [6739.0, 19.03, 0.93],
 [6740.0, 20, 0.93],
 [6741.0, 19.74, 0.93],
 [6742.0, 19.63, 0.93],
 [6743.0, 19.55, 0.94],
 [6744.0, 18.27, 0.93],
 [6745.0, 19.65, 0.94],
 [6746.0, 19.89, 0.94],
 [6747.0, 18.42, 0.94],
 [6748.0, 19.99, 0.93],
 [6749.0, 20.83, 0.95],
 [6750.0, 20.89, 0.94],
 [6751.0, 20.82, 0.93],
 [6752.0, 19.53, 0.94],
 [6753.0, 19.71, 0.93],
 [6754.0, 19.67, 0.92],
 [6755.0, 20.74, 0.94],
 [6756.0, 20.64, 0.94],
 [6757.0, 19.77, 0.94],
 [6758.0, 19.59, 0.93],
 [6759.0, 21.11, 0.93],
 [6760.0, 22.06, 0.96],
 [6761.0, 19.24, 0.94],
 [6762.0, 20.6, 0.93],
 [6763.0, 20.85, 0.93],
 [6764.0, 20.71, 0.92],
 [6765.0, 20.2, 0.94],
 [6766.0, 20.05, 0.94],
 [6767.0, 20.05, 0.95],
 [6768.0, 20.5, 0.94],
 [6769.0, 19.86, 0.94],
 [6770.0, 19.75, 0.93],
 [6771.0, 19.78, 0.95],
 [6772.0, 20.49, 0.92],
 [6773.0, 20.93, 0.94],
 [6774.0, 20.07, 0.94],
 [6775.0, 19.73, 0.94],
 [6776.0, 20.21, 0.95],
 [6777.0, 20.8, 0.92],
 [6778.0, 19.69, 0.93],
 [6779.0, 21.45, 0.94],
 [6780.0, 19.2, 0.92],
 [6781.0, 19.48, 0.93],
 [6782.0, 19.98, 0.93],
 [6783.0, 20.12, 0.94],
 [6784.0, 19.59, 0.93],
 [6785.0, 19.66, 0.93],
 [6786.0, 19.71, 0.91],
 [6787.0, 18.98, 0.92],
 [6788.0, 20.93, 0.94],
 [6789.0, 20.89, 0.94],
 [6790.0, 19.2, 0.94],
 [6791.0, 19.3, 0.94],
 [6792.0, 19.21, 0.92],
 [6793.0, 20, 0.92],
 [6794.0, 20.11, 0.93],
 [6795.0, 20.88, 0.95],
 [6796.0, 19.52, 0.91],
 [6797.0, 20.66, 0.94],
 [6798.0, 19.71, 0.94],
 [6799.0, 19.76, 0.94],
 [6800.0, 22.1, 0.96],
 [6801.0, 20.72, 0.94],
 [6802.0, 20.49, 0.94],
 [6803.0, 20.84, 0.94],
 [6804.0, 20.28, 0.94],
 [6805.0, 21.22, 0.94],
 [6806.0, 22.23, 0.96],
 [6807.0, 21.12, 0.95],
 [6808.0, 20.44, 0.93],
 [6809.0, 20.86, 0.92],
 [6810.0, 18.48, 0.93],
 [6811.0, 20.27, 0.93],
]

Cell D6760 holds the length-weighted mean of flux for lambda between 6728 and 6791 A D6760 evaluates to 19.9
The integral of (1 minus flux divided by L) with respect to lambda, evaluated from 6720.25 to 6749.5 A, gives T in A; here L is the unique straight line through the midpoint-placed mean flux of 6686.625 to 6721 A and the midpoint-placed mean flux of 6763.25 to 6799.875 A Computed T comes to 0.8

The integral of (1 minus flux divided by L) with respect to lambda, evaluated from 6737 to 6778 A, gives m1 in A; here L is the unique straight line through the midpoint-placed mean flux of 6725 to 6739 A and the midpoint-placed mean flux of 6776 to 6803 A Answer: -0.7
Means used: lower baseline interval 19.4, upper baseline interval 20.1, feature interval 20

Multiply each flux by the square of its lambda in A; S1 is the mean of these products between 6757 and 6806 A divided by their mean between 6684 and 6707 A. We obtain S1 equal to 1.06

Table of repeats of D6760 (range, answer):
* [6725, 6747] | 19.4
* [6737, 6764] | 19.9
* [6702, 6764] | 19.8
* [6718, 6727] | 19.3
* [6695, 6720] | 19.9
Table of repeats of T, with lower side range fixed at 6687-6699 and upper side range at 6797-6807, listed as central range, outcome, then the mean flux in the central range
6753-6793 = 0.7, 20.1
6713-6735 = 0.3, 19.7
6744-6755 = 0.2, 19.9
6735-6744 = 0.5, 19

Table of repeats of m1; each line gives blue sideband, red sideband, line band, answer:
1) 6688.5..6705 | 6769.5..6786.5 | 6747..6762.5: -0.3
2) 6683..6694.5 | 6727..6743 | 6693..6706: -0.1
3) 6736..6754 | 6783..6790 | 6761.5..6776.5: -0.4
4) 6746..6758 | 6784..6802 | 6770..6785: 0.0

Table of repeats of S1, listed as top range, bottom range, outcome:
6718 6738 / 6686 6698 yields 1.00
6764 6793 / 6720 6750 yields 1.04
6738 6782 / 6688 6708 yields 1.04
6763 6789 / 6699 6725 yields 1.03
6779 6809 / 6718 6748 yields 1.07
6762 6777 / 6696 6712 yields 1.03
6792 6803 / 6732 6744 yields 1.08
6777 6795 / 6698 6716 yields 1.02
